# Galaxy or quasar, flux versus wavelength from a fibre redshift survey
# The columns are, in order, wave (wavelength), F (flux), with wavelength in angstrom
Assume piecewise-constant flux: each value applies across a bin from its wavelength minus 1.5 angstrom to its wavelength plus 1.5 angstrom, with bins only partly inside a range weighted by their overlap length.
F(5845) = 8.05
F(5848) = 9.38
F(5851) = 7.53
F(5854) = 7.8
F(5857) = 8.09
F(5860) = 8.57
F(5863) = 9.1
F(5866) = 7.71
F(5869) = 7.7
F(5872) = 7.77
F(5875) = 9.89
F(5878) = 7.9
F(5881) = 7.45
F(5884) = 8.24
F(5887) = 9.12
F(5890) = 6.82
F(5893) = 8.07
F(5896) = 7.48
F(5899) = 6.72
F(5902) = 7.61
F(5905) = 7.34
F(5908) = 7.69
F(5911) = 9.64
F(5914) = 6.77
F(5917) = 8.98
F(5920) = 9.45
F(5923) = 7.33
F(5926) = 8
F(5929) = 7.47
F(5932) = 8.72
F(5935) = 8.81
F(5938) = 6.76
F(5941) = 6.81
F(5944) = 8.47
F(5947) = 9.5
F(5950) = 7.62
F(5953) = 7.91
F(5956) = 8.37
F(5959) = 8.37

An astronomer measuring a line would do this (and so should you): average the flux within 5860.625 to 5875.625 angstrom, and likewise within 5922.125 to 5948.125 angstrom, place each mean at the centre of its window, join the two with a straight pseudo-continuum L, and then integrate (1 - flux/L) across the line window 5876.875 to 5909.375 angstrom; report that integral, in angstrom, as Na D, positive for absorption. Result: 2.15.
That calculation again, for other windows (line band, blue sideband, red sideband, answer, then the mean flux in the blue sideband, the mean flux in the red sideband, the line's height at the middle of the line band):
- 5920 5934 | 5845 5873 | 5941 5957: 0.23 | 8.18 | 8.23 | 8.22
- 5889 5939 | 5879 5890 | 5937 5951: 0.51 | 8.06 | 7.88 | 7.97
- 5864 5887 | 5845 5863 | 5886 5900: -0.73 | 8.32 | 7.62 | 7.94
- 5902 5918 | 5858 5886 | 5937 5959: 0.22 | 8.27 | 7.98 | 8.12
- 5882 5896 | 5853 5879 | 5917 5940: 0.43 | 8.3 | 8.11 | 8.23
